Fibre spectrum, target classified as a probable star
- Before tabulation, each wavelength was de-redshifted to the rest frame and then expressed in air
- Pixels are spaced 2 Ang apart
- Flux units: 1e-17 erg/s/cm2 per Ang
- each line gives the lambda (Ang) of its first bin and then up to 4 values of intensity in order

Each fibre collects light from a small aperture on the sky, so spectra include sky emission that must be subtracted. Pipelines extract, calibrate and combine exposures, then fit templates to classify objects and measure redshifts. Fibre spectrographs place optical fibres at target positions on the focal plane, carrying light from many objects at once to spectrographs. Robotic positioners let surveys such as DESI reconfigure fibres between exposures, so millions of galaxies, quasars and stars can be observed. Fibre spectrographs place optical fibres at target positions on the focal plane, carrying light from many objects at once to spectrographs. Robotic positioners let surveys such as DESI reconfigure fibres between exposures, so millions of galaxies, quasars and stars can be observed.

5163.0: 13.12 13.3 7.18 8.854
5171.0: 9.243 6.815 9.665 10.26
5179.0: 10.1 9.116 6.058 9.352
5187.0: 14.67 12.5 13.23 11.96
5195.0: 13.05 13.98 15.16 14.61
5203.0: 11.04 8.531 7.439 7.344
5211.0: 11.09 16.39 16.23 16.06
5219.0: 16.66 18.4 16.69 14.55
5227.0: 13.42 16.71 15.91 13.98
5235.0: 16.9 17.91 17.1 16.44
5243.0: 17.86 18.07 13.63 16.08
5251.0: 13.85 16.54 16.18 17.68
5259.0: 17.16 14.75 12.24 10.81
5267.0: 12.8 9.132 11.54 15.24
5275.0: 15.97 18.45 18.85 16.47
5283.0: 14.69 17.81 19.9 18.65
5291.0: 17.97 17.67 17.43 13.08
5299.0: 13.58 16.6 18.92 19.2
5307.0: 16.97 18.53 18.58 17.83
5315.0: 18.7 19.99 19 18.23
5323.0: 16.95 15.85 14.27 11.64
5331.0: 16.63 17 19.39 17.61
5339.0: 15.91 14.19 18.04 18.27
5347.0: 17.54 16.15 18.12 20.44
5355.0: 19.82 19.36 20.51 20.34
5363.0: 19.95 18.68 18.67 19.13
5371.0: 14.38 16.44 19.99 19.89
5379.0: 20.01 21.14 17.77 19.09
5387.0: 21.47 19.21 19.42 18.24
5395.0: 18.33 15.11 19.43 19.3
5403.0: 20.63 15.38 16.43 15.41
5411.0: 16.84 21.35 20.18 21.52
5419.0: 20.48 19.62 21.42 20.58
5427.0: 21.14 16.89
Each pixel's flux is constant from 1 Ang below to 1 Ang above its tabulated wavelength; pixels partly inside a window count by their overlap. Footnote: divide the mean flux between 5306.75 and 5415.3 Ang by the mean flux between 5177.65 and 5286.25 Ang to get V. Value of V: 1.3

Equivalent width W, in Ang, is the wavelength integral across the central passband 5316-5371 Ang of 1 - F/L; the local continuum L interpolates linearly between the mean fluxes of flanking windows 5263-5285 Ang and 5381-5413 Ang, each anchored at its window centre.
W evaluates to -3.7 Ang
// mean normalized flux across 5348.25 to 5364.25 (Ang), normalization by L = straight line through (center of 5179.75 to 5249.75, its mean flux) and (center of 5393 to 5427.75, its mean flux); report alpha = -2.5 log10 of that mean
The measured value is -0.11 mag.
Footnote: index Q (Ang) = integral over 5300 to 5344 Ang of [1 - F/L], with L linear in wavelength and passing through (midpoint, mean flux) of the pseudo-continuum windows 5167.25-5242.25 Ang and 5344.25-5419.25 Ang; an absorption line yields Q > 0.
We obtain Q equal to -1.4 Ang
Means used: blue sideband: 12.9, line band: 17.3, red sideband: 18.8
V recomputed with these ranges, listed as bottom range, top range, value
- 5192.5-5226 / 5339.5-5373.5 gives 1.35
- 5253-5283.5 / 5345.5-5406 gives 1.27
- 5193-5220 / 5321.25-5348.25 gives 1.28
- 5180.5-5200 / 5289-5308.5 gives 1.42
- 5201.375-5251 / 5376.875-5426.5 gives 1.30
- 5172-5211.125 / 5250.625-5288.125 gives 1.42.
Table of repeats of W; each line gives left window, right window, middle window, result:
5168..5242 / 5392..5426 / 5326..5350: 0.6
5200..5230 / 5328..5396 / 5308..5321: -1.5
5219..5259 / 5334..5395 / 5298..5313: 0.0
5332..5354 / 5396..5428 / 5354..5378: -1.2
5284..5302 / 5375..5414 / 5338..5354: 0.5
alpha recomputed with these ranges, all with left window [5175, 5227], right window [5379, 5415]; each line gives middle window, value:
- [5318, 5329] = -0.01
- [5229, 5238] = -0.20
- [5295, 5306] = -0.05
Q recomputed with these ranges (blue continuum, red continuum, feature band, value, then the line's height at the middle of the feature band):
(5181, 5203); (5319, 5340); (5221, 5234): -2.1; 13.3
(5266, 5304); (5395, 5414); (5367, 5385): -1.3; 17.4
